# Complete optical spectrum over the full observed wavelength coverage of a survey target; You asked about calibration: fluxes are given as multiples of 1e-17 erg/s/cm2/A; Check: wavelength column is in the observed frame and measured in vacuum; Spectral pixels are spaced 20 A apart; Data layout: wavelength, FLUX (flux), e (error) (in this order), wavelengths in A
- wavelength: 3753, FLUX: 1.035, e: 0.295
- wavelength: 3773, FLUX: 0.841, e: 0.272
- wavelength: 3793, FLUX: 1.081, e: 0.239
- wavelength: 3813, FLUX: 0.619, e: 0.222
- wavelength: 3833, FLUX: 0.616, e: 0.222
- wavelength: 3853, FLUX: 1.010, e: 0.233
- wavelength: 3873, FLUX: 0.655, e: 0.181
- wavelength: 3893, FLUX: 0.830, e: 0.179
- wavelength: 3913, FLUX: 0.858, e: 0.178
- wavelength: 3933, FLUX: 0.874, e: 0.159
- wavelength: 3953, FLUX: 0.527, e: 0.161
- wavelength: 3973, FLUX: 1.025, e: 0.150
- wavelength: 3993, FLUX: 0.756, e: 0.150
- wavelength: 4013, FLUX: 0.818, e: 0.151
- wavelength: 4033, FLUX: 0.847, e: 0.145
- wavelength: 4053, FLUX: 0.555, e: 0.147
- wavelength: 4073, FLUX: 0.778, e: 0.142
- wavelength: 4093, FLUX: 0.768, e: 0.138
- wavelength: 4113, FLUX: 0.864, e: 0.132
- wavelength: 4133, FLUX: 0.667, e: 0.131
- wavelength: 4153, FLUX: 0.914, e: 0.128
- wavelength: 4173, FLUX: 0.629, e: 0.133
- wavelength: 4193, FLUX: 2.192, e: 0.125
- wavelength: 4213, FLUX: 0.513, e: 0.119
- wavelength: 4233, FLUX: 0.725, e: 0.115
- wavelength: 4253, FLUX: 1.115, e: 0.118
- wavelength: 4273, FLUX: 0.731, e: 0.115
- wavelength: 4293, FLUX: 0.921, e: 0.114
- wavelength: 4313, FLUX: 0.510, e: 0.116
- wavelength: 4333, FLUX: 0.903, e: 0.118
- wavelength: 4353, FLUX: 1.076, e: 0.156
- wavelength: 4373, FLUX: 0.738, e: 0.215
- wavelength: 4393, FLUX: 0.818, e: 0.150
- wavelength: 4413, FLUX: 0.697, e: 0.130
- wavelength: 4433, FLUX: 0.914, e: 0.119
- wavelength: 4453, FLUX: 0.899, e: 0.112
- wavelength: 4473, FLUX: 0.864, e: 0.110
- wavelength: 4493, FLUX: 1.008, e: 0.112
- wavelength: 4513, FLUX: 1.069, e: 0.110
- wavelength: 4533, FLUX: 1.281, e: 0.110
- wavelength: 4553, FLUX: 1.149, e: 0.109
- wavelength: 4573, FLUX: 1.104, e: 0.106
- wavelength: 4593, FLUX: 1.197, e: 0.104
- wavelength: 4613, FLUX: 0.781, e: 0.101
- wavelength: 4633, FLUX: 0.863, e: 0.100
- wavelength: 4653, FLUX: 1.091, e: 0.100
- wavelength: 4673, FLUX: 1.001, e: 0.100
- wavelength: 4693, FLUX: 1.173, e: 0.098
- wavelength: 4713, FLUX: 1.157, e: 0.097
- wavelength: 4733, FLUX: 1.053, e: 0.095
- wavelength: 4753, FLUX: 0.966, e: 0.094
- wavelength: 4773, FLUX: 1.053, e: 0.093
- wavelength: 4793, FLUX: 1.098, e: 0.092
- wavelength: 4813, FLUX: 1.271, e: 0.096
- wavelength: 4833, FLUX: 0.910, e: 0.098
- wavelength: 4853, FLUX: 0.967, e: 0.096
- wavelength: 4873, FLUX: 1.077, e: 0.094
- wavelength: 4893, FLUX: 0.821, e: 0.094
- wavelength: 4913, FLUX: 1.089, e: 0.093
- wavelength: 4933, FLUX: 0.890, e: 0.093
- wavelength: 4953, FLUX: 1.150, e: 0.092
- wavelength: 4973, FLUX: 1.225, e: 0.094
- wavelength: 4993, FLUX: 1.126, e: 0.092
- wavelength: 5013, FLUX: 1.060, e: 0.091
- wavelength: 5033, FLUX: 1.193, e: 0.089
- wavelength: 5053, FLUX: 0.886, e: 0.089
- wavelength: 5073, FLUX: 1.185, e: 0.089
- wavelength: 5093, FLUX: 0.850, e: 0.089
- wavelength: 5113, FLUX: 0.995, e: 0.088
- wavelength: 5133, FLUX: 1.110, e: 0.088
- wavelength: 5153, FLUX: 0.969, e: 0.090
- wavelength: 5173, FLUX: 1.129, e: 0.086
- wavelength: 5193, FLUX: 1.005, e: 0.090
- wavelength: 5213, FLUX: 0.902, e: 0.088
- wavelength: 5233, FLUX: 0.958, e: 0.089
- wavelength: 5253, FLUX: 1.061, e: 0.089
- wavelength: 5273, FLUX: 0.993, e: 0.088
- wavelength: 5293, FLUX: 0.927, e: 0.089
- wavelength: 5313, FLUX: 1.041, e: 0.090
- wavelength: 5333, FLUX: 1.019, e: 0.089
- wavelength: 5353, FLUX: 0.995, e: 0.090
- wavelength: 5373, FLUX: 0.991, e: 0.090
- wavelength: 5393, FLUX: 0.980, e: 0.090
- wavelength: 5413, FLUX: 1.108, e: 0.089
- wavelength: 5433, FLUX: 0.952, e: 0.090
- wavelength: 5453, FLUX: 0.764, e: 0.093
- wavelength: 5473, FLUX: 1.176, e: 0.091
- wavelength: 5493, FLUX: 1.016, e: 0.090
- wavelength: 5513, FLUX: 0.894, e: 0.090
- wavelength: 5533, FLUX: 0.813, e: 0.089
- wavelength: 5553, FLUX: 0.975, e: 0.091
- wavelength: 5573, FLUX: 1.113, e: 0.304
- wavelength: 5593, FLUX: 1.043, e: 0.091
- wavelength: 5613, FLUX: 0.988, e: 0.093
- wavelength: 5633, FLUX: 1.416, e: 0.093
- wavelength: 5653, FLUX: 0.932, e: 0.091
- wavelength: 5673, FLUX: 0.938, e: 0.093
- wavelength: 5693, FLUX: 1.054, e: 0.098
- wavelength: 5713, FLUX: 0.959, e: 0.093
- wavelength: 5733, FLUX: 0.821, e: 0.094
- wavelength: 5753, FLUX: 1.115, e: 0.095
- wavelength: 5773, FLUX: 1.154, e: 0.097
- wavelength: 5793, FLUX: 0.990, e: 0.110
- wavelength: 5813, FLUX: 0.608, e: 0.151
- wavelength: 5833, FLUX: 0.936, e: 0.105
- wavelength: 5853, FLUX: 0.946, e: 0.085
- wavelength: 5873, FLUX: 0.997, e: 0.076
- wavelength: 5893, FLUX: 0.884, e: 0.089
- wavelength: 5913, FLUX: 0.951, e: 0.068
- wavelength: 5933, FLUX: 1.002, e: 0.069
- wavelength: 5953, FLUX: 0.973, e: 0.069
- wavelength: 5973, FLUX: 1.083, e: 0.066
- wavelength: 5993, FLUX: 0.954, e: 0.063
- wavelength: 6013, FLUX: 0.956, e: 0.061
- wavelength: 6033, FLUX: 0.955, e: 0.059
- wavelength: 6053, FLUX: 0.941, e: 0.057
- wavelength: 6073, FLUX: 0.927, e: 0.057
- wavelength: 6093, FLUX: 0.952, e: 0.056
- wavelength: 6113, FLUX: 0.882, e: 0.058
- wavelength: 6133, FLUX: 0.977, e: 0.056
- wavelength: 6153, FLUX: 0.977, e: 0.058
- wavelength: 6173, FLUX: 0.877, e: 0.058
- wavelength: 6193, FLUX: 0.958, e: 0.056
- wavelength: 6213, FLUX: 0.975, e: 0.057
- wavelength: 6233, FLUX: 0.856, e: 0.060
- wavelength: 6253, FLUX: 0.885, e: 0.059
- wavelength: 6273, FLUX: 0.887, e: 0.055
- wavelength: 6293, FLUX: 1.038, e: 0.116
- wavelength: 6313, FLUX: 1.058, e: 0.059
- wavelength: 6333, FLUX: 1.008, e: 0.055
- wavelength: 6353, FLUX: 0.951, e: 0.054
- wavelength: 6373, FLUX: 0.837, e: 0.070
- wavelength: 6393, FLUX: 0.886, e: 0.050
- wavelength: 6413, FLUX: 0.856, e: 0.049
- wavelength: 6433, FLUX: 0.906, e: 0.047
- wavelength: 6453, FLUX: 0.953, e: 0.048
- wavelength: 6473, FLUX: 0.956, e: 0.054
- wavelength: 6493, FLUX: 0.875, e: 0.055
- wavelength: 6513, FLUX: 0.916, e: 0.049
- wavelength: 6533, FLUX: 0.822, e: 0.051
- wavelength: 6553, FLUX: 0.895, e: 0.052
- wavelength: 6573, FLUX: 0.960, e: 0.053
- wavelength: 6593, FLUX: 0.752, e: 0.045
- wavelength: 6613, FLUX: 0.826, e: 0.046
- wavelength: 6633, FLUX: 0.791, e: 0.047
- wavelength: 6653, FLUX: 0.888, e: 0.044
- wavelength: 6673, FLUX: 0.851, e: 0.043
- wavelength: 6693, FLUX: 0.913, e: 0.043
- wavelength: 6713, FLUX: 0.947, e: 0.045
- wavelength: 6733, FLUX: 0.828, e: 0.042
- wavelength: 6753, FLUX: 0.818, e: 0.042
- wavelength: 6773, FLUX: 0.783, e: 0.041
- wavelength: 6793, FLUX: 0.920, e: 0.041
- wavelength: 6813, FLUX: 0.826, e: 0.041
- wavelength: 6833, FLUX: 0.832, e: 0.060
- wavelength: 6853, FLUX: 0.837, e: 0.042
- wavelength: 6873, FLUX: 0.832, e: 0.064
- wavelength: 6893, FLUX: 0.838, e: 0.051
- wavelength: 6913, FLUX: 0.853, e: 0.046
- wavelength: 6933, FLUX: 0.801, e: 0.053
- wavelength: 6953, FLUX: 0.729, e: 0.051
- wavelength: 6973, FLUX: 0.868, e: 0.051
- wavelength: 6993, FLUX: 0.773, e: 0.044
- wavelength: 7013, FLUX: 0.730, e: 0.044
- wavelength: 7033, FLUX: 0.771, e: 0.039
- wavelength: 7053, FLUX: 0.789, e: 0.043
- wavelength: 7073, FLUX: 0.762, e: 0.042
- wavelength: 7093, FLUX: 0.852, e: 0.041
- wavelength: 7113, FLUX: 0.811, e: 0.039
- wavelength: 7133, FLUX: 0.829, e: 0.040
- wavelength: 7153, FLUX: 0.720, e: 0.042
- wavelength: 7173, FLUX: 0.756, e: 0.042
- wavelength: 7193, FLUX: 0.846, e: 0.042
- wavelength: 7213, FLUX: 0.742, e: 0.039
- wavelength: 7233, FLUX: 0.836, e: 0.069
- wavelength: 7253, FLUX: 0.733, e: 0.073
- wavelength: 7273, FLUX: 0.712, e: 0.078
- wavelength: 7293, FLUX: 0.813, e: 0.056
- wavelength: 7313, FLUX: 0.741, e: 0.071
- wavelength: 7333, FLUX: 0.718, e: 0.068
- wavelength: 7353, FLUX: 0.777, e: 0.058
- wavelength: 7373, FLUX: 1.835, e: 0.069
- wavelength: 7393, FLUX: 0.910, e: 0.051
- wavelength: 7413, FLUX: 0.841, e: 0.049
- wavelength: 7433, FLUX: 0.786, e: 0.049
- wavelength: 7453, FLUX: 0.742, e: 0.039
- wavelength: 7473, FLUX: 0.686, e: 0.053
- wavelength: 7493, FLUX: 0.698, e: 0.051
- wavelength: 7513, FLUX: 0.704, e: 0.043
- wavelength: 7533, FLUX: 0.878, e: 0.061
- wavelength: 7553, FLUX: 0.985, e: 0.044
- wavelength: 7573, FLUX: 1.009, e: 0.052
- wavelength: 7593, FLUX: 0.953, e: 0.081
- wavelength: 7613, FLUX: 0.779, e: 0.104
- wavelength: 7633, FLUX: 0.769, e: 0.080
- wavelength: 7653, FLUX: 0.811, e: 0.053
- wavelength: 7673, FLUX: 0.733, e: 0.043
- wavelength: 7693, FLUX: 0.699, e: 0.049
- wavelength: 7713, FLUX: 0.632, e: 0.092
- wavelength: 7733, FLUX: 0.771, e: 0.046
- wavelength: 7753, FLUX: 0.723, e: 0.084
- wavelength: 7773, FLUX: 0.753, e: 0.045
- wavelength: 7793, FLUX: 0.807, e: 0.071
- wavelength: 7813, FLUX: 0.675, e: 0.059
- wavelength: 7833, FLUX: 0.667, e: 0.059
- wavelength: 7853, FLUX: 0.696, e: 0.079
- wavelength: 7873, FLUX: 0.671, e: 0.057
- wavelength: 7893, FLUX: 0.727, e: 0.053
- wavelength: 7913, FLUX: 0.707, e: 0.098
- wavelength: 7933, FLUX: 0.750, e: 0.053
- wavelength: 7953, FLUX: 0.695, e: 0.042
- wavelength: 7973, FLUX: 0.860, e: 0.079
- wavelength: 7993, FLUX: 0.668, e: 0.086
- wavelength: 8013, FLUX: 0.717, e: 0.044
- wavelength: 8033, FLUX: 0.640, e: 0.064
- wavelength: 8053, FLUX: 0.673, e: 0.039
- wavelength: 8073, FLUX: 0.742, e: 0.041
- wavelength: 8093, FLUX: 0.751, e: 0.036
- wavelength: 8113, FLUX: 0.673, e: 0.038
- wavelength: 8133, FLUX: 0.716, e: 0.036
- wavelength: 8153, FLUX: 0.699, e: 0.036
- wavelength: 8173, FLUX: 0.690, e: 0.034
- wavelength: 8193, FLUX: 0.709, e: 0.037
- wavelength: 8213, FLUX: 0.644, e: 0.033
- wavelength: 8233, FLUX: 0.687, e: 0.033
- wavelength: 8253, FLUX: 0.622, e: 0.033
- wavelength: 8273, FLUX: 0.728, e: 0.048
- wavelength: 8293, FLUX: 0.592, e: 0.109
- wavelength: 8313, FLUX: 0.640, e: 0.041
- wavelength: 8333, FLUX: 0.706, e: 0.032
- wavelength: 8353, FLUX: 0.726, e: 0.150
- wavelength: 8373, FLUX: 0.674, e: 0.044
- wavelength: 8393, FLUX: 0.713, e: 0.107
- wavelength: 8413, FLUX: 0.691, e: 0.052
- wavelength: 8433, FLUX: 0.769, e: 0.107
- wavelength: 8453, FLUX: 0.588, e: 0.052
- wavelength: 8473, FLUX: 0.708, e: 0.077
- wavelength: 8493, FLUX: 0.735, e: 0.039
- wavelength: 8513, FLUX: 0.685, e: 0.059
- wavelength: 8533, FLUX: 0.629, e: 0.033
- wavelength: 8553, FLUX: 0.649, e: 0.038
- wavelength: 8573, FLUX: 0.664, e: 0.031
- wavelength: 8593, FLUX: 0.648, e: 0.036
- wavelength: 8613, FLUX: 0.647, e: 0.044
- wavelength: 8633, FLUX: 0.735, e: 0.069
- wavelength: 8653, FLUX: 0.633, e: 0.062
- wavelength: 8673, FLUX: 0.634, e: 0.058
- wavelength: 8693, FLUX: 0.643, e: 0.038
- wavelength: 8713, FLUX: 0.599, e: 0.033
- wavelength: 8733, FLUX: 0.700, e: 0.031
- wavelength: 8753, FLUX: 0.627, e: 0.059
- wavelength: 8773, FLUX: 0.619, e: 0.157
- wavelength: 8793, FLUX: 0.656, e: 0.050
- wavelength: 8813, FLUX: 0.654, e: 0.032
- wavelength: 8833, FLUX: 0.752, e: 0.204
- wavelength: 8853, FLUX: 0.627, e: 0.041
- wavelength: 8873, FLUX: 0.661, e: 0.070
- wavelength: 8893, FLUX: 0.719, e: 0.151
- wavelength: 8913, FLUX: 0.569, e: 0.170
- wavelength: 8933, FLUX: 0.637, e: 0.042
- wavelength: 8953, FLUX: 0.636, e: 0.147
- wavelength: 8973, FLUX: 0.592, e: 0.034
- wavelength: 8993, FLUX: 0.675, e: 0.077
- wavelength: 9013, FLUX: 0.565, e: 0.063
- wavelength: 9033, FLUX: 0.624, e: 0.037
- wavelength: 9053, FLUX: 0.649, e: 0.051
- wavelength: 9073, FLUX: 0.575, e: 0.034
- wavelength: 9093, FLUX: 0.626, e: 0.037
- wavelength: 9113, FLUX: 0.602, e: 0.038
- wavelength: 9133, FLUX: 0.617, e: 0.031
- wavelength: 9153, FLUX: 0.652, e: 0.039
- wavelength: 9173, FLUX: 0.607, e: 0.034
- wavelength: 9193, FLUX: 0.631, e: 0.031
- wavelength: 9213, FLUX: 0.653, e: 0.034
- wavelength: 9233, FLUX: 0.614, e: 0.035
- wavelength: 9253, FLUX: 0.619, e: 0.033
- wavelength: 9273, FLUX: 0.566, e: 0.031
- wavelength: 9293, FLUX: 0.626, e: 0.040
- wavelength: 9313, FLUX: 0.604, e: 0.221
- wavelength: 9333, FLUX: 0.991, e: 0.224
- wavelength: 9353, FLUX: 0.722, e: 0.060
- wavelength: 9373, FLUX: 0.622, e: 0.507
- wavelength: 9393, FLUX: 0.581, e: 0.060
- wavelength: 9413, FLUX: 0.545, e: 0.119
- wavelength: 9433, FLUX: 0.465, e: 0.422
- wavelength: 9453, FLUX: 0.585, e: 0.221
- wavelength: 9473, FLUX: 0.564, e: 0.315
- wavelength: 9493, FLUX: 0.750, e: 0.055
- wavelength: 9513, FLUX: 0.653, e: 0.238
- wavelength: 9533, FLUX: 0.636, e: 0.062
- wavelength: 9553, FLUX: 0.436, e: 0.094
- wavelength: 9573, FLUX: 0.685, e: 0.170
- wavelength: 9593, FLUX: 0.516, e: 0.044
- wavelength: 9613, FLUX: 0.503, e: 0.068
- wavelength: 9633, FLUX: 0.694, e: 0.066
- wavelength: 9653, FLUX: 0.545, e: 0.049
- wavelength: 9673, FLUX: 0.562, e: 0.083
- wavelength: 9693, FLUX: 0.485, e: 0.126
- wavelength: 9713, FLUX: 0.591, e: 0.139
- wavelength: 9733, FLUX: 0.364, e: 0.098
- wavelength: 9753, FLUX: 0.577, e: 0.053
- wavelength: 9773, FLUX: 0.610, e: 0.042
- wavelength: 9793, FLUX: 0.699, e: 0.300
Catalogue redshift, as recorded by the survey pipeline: 0.12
